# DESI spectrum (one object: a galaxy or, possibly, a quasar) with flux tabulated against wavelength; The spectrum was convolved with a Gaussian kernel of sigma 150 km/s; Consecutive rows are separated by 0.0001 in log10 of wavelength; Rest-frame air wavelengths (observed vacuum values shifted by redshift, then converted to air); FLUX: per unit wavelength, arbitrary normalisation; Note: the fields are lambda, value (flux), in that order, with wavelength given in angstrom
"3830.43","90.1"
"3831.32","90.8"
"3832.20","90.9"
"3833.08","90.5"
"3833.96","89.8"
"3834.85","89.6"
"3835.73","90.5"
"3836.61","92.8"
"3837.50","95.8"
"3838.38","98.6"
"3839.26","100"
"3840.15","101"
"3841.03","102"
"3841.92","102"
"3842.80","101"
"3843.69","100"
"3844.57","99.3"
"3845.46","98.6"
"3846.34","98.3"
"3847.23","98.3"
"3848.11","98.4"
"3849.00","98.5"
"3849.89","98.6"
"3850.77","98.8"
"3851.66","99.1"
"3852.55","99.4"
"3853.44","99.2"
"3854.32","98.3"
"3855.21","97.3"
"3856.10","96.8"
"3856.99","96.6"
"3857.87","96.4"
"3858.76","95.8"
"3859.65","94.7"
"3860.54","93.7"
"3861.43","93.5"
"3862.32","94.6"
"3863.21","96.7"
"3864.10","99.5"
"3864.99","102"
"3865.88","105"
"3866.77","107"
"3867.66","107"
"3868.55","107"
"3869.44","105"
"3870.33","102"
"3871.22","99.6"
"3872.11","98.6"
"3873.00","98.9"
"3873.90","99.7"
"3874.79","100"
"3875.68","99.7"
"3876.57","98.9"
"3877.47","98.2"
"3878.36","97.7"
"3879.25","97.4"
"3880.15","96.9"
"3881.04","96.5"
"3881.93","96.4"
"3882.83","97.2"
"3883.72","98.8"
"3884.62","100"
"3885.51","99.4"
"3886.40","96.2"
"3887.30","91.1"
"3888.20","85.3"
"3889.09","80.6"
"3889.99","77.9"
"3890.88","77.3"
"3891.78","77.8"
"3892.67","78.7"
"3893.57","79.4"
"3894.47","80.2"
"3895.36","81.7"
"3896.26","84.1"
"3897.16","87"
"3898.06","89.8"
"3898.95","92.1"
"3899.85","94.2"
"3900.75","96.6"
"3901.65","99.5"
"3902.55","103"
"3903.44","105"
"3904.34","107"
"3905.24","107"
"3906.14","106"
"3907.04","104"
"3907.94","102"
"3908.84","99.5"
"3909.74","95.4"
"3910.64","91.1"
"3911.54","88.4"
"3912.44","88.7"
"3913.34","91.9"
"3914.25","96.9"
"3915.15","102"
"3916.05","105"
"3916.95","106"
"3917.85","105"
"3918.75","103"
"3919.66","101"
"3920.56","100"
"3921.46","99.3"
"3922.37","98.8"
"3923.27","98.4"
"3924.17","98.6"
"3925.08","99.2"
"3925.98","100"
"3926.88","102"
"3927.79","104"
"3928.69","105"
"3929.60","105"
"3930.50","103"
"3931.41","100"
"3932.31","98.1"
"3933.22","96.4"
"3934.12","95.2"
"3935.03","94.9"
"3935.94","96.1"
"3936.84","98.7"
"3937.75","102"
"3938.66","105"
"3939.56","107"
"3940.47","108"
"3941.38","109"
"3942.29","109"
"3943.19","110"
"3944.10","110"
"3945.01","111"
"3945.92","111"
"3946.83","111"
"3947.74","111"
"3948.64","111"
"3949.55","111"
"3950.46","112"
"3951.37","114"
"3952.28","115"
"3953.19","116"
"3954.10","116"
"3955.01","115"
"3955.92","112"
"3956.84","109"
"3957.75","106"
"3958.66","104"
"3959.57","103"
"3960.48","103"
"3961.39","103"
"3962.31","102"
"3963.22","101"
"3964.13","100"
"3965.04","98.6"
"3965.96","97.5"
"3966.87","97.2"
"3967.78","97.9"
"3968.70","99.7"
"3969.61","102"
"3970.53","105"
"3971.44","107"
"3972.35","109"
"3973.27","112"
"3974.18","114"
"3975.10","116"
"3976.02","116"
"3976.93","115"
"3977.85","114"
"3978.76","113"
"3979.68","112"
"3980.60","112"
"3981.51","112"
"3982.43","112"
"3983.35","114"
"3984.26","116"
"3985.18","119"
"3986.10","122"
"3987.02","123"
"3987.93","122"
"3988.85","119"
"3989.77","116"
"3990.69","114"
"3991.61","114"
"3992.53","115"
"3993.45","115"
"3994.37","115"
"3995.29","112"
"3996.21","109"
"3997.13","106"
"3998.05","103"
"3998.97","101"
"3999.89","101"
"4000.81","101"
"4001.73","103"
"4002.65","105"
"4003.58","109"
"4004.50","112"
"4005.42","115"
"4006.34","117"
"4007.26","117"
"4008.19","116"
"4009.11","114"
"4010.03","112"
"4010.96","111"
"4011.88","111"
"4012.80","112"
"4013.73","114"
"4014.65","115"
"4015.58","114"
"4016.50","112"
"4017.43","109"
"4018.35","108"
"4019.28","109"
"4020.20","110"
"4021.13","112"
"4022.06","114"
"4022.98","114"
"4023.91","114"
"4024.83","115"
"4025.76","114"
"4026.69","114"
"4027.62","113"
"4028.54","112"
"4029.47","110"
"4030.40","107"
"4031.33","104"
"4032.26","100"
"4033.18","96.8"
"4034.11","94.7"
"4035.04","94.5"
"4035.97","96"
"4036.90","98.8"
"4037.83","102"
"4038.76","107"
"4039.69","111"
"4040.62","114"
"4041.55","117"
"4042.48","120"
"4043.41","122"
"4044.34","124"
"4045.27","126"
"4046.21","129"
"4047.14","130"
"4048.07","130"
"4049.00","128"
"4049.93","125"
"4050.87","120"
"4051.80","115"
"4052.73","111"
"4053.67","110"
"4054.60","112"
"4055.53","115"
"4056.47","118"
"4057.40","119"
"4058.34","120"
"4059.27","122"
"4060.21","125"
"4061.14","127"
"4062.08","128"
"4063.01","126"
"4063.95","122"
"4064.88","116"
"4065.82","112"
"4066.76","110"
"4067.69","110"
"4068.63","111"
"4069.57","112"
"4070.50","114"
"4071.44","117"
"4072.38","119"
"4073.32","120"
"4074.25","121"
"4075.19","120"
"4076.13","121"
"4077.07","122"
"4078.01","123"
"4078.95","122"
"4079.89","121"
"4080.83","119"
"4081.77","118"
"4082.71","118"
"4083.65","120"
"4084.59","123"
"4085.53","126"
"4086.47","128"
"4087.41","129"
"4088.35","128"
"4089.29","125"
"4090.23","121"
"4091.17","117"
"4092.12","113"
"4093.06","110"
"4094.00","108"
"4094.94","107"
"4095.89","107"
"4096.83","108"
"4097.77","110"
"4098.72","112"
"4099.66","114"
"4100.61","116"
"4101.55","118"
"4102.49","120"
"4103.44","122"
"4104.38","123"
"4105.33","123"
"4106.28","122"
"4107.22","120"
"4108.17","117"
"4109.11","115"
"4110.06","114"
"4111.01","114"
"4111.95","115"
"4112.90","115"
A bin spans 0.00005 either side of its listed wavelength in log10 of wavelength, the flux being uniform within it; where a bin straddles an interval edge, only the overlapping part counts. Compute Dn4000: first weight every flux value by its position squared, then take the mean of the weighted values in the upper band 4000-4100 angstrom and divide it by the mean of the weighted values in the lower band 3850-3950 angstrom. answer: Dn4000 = 1.26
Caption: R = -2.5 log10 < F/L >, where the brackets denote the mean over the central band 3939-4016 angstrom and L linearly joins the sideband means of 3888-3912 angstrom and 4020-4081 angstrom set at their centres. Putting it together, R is -0.07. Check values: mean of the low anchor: 91.6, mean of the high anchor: 115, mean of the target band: 110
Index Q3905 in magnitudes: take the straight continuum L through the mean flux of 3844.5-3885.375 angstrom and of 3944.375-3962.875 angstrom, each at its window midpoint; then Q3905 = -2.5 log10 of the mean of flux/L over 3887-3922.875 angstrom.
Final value 0.108 mag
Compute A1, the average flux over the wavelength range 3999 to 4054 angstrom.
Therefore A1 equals 112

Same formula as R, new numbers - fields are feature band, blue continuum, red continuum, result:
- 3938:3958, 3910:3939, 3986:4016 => -0.08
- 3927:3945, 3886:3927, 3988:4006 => -0.04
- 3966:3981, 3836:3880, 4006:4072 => 0.00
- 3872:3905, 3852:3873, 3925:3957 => 0.10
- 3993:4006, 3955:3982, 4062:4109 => 0.02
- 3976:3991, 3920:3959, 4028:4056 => -0.07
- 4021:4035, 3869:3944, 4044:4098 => 0.05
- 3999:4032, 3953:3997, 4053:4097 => 0.03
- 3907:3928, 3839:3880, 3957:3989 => 0.06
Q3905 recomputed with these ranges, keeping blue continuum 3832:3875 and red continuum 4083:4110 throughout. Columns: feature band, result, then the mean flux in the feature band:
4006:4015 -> -0.03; 114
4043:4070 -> -0.05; 120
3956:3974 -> 0.04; 103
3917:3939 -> 0.04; 100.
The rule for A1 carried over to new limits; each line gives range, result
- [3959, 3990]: 110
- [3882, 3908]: 92.3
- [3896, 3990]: 105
